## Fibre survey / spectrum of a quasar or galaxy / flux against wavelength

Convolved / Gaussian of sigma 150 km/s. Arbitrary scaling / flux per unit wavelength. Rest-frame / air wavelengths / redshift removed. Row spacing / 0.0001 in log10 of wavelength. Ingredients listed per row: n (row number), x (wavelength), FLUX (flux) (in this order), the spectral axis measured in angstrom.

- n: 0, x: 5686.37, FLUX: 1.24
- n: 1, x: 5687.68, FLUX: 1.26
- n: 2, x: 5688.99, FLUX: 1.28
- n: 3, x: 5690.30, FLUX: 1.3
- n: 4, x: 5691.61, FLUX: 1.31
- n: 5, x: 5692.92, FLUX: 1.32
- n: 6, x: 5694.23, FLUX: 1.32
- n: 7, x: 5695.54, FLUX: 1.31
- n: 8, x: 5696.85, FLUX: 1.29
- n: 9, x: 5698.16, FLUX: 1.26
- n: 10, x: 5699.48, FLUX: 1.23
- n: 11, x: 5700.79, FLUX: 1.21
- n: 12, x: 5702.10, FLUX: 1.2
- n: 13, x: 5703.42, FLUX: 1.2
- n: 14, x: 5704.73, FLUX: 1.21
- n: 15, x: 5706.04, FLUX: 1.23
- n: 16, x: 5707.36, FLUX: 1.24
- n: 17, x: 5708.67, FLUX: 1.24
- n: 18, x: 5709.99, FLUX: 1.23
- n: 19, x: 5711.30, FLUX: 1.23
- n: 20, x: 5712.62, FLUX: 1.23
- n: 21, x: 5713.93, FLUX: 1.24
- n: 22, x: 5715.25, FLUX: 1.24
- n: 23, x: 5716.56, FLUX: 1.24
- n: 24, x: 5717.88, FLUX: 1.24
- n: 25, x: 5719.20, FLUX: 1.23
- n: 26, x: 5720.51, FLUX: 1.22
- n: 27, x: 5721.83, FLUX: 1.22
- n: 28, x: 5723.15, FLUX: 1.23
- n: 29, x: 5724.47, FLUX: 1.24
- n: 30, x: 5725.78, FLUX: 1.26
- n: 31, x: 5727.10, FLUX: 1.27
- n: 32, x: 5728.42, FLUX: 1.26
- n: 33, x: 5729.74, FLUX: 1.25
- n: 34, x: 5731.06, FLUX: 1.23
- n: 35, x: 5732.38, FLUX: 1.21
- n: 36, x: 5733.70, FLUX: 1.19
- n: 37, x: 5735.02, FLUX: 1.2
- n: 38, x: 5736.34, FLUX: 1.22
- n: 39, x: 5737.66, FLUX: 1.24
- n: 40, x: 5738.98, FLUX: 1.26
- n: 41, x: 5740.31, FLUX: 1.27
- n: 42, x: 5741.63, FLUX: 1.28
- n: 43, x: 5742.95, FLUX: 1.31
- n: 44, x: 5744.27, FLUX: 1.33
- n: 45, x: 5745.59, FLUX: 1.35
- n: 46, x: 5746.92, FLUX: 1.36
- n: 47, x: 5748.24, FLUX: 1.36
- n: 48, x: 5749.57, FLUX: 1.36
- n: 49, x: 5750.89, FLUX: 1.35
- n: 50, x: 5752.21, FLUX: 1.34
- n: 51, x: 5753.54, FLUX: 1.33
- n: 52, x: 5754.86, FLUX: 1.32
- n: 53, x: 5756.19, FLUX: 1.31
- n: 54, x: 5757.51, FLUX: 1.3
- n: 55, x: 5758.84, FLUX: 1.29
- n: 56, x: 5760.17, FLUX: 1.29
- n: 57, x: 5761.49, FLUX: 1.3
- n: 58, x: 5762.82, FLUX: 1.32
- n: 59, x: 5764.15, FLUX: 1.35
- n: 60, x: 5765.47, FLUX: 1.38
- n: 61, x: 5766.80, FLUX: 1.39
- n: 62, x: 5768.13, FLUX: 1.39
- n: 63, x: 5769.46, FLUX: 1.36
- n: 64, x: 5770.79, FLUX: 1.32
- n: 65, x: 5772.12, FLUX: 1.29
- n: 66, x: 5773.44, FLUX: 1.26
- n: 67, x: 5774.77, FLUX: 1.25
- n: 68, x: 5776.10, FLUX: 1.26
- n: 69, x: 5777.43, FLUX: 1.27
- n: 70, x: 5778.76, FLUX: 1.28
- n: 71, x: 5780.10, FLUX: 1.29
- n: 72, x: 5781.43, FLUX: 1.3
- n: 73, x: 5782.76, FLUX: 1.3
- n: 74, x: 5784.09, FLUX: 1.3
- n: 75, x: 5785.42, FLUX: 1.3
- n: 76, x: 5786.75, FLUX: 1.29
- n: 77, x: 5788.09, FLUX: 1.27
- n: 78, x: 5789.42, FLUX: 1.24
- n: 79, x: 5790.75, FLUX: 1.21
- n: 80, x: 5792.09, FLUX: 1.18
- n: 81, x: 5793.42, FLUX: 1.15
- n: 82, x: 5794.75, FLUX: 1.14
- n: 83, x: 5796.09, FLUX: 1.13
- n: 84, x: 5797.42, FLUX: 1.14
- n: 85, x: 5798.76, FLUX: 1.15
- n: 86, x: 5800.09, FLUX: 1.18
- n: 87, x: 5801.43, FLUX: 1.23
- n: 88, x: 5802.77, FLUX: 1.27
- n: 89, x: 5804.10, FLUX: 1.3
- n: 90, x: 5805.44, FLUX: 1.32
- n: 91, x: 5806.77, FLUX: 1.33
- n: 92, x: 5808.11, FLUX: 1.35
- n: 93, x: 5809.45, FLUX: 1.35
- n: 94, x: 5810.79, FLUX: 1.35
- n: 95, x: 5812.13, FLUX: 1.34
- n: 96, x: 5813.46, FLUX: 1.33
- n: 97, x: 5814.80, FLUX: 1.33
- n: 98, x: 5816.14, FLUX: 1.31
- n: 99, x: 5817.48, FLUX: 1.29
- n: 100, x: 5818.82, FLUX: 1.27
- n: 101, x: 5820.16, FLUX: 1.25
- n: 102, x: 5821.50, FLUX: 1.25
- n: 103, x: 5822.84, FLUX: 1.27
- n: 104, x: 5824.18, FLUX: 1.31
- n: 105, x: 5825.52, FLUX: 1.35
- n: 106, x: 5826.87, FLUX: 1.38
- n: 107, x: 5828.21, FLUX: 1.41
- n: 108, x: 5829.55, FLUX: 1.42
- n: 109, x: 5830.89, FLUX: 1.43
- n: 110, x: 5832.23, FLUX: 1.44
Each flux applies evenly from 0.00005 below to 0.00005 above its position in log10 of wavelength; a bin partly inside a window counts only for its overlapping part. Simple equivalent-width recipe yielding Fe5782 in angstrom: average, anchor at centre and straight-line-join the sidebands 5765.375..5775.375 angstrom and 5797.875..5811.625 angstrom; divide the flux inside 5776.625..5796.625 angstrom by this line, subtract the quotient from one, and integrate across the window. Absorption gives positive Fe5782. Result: 0.9 angstrom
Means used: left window 1.33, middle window 1.24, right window 1.28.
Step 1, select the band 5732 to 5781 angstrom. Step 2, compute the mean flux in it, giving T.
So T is 1.3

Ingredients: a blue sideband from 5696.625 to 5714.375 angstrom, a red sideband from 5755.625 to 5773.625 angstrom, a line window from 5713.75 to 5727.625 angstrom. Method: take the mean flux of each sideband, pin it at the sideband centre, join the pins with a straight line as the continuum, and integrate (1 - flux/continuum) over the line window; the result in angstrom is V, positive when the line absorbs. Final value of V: 0.18 angstrom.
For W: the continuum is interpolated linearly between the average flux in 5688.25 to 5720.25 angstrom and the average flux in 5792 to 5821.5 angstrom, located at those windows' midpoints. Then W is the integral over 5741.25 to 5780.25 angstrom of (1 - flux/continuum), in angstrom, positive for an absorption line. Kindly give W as -2.0 angstrom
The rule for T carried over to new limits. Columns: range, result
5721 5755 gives 1.28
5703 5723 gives 1.23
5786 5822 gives 1.26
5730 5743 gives 1.24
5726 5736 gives 1.23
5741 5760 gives 1.33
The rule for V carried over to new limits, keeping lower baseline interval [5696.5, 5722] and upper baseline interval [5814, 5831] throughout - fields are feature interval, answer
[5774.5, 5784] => 0.06 angstrom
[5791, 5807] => 1.21 angstrom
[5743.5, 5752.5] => -0.62 angstrom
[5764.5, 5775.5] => -0.42 angstrom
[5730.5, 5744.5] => 0.09 angstrom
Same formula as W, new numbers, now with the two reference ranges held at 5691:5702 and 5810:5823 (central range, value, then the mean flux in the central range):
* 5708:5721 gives 0.5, 1.23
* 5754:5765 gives -0.2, 1.31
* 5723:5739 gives 0.6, 1.23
